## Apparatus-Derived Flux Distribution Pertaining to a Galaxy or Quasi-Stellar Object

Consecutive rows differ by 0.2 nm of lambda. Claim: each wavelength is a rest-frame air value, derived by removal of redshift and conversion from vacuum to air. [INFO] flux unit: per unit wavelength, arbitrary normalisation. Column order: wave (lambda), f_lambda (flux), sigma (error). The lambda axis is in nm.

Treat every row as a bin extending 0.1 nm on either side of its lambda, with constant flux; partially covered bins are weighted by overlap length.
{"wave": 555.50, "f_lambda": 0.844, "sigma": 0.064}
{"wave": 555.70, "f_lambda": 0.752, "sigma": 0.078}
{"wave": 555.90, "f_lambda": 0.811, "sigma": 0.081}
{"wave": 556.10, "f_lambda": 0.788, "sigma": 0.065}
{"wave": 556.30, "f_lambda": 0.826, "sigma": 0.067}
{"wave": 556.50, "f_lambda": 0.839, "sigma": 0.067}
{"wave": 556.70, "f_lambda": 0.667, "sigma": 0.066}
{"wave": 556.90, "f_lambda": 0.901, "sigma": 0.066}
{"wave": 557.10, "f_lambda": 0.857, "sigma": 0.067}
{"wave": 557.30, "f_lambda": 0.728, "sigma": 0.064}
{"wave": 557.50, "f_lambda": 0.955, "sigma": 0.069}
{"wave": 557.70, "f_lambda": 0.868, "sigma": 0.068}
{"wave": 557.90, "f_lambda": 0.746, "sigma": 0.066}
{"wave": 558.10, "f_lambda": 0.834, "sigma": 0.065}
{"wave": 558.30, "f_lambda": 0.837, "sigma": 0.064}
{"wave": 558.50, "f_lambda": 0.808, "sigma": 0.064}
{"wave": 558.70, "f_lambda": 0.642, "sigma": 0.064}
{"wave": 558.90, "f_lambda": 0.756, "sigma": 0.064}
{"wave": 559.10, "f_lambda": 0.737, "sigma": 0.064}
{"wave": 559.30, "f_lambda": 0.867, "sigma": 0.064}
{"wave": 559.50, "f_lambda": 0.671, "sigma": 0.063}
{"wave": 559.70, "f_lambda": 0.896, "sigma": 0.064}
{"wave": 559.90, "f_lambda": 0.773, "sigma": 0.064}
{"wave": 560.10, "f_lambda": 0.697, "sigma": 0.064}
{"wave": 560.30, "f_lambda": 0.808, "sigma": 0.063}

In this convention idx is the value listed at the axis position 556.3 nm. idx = 0.826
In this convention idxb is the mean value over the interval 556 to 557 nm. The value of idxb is 0.804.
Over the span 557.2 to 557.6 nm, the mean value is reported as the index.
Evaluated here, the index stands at 0.841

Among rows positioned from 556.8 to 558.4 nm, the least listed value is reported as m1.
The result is 0.728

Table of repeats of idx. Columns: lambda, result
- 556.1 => 0.788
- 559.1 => 0.737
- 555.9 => 0.811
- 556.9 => 0.901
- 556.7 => 0.667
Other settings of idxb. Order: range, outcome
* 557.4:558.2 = 0.851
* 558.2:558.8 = 0.762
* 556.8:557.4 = 0.829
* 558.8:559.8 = 0.785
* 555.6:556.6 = 0.803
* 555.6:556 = 0.782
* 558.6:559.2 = 0.712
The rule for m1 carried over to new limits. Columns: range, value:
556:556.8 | 0.667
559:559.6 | 0.671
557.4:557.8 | 0.868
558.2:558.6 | 0.808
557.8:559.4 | 0.642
